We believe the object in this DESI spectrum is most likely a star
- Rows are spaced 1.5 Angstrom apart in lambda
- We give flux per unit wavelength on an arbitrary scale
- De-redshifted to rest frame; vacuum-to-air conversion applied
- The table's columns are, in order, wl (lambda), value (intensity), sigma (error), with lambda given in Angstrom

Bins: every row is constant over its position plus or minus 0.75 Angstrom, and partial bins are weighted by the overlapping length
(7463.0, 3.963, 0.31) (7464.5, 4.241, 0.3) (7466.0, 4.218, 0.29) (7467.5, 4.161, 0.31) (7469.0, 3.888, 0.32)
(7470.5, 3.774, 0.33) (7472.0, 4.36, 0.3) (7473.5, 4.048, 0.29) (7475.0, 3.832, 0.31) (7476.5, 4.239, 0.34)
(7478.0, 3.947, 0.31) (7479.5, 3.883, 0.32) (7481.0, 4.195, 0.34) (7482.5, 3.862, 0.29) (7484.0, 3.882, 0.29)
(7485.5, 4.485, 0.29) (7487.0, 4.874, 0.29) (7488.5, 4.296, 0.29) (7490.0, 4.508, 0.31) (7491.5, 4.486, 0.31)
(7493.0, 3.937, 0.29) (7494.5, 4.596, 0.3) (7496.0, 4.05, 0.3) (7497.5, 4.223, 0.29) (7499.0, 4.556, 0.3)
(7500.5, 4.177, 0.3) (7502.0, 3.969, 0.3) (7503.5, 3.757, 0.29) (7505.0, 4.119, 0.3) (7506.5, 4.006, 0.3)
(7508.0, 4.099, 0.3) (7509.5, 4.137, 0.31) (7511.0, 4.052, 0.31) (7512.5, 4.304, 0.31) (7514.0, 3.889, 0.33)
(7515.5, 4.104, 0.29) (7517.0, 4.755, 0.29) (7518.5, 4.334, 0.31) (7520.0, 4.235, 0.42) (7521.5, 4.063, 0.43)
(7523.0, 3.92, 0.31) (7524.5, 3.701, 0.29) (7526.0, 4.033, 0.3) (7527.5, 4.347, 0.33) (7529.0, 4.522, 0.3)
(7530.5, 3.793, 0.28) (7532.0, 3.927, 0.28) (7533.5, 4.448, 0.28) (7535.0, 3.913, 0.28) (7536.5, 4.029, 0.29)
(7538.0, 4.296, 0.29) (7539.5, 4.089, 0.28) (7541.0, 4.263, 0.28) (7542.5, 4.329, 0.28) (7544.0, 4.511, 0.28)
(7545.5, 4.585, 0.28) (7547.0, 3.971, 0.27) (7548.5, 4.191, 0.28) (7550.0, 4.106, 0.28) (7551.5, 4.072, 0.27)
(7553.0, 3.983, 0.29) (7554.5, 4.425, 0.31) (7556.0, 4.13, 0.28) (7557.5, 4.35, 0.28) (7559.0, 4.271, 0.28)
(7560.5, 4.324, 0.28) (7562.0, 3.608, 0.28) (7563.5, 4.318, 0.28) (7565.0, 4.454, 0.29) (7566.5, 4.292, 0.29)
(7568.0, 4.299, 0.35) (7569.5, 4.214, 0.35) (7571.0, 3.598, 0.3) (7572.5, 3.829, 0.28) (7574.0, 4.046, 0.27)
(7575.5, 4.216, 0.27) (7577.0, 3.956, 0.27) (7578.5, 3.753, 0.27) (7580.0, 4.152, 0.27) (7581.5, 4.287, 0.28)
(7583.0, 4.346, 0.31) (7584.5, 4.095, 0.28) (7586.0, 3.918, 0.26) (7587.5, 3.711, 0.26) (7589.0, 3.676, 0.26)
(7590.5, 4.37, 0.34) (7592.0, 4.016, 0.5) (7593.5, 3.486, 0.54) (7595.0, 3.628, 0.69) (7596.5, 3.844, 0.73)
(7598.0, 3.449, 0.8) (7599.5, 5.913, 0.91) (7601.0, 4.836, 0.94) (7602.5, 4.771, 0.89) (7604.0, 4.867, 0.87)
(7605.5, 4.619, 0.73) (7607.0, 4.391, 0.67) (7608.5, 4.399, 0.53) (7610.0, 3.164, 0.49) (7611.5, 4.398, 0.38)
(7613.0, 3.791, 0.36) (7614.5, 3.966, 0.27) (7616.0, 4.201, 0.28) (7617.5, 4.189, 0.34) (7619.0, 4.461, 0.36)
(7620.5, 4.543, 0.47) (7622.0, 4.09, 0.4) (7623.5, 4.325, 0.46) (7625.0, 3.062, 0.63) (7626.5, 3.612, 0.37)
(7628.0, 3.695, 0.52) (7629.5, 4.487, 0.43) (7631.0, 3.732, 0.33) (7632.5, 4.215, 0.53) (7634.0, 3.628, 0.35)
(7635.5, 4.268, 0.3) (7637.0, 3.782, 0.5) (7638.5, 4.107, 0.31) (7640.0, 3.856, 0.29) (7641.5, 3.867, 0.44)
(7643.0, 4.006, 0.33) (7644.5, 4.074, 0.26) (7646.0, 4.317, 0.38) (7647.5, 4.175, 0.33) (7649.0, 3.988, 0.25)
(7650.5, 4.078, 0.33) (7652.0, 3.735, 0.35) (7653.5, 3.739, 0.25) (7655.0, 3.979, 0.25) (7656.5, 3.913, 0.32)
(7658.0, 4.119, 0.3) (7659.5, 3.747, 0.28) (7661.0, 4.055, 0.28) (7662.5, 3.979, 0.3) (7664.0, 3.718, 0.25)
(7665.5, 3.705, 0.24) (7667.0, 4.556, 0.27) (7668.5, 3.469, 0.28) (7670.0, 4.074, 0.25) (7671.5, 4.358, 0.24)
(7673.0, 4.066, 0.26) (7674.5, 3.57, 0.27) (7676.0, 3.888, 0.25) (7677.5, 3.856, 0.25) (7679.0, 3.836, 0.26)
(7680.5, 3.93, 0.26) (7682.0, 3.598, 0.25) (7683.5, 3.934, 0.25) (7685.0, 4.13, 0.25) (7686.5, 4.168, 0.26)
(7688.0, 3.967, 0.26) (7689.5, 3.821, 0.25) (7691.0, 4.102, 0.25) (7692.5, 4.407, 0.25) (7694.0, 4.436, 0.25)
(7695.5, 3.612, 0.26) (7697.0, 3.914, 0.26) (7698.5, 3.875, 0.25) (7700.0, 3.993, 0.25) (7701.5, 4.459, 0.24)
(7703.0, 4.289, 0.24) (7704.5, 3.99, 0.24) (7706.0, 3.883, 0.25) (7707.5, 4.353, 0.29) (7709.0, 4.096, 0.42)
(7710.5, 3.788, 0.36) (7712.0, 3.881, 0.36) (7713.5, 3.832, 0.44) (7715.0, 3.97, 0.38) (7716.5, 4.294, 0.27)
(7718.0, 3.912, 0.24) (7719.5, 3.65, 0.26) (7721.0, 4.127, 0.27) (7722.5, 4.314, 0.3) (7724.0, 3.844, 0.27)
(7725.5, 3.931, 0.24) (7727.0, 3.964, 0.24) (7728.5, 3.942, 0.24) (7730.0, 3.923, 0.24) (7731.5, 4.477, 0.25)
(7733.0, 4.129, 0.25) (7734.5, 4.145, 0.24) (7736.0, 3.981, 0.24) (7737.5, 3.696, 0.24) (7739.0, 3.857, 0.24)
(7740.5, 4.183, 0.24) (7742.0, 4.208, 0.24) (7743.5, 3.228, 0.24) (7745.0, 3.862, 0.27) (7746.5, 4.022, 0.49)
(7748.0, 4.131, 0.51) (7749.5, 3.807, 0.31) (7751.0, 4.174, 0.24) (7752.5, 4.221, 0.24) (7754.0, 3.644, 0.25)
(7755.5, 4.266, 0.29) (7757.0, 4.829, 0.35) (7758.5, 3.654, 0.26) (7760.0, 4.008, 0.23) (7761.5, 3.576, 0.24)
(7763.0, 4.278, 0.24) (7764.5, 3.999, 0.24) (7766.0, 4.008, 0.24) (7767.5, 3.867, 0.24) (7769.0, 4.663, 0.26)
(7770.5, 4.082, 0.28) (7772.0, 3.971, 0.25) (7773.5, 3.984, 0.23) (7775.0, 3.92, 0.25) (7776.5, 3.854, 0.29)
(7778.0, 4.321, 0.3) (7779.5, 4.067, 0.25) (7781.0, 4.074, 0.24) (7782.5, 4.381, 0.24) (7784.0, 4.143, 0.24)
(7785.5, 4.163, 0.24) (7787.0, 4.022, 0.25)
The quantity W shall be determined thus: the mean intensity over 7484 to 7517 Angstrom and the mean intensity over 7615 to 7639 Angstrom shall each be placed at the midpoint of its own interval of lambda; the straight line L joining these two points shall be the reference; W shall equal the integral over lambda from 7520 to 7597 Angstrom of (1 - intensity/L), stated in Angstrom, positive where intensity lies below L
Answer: 0.71 Angstrom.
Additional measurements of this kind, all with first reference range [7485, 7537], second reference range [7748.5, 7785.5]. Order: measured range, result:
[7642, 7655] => 0.38 Angstrom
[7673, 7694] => 0.78 Angstrom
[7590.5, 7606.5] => -0.75 Angstrom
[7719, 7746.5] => 0.79 Angstrom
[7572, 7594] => 0.84 Angstrom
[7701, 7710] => -0.12 Angstrom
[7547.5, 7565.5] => -0.04 Angstrom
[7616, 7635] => 0.57 Angstrom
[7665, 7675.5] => 0.37 Angstrom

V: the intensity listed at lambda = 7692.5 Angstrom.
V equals 4.407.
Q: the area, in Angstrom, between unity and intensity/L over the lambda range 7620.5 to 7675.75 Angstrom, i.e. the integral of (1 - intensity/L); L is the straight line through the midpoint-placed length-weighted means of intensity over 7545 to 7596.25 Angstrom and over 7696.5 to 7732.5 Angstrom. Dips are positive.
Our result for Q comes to 1.3 Angstrom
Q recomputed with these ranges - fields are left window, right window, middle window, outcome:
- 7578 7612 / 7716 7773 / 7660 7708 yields 1.0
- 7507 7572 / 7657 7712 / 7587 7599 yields 0.8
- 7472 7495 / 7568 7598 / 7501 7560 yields -1.0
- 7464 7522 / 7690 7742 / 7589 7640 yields -0.3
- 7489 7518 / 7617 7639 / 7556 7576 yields -0.2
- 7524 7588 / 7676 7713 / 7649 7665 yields 0.5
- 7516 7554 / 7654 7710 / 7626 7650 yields 0.3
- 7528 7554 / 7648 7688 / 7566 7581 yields 0.3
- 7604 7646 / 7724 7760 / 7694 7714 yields 0.0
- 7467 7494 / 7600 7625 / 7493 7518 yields 0.1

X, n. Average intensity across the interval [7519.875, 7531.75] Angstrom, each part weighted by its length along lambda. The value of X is 4.06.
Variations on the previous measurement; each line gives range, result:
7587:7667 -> 4.06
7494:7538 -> 4.14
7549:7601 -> 4.1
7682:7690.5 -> 3.97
